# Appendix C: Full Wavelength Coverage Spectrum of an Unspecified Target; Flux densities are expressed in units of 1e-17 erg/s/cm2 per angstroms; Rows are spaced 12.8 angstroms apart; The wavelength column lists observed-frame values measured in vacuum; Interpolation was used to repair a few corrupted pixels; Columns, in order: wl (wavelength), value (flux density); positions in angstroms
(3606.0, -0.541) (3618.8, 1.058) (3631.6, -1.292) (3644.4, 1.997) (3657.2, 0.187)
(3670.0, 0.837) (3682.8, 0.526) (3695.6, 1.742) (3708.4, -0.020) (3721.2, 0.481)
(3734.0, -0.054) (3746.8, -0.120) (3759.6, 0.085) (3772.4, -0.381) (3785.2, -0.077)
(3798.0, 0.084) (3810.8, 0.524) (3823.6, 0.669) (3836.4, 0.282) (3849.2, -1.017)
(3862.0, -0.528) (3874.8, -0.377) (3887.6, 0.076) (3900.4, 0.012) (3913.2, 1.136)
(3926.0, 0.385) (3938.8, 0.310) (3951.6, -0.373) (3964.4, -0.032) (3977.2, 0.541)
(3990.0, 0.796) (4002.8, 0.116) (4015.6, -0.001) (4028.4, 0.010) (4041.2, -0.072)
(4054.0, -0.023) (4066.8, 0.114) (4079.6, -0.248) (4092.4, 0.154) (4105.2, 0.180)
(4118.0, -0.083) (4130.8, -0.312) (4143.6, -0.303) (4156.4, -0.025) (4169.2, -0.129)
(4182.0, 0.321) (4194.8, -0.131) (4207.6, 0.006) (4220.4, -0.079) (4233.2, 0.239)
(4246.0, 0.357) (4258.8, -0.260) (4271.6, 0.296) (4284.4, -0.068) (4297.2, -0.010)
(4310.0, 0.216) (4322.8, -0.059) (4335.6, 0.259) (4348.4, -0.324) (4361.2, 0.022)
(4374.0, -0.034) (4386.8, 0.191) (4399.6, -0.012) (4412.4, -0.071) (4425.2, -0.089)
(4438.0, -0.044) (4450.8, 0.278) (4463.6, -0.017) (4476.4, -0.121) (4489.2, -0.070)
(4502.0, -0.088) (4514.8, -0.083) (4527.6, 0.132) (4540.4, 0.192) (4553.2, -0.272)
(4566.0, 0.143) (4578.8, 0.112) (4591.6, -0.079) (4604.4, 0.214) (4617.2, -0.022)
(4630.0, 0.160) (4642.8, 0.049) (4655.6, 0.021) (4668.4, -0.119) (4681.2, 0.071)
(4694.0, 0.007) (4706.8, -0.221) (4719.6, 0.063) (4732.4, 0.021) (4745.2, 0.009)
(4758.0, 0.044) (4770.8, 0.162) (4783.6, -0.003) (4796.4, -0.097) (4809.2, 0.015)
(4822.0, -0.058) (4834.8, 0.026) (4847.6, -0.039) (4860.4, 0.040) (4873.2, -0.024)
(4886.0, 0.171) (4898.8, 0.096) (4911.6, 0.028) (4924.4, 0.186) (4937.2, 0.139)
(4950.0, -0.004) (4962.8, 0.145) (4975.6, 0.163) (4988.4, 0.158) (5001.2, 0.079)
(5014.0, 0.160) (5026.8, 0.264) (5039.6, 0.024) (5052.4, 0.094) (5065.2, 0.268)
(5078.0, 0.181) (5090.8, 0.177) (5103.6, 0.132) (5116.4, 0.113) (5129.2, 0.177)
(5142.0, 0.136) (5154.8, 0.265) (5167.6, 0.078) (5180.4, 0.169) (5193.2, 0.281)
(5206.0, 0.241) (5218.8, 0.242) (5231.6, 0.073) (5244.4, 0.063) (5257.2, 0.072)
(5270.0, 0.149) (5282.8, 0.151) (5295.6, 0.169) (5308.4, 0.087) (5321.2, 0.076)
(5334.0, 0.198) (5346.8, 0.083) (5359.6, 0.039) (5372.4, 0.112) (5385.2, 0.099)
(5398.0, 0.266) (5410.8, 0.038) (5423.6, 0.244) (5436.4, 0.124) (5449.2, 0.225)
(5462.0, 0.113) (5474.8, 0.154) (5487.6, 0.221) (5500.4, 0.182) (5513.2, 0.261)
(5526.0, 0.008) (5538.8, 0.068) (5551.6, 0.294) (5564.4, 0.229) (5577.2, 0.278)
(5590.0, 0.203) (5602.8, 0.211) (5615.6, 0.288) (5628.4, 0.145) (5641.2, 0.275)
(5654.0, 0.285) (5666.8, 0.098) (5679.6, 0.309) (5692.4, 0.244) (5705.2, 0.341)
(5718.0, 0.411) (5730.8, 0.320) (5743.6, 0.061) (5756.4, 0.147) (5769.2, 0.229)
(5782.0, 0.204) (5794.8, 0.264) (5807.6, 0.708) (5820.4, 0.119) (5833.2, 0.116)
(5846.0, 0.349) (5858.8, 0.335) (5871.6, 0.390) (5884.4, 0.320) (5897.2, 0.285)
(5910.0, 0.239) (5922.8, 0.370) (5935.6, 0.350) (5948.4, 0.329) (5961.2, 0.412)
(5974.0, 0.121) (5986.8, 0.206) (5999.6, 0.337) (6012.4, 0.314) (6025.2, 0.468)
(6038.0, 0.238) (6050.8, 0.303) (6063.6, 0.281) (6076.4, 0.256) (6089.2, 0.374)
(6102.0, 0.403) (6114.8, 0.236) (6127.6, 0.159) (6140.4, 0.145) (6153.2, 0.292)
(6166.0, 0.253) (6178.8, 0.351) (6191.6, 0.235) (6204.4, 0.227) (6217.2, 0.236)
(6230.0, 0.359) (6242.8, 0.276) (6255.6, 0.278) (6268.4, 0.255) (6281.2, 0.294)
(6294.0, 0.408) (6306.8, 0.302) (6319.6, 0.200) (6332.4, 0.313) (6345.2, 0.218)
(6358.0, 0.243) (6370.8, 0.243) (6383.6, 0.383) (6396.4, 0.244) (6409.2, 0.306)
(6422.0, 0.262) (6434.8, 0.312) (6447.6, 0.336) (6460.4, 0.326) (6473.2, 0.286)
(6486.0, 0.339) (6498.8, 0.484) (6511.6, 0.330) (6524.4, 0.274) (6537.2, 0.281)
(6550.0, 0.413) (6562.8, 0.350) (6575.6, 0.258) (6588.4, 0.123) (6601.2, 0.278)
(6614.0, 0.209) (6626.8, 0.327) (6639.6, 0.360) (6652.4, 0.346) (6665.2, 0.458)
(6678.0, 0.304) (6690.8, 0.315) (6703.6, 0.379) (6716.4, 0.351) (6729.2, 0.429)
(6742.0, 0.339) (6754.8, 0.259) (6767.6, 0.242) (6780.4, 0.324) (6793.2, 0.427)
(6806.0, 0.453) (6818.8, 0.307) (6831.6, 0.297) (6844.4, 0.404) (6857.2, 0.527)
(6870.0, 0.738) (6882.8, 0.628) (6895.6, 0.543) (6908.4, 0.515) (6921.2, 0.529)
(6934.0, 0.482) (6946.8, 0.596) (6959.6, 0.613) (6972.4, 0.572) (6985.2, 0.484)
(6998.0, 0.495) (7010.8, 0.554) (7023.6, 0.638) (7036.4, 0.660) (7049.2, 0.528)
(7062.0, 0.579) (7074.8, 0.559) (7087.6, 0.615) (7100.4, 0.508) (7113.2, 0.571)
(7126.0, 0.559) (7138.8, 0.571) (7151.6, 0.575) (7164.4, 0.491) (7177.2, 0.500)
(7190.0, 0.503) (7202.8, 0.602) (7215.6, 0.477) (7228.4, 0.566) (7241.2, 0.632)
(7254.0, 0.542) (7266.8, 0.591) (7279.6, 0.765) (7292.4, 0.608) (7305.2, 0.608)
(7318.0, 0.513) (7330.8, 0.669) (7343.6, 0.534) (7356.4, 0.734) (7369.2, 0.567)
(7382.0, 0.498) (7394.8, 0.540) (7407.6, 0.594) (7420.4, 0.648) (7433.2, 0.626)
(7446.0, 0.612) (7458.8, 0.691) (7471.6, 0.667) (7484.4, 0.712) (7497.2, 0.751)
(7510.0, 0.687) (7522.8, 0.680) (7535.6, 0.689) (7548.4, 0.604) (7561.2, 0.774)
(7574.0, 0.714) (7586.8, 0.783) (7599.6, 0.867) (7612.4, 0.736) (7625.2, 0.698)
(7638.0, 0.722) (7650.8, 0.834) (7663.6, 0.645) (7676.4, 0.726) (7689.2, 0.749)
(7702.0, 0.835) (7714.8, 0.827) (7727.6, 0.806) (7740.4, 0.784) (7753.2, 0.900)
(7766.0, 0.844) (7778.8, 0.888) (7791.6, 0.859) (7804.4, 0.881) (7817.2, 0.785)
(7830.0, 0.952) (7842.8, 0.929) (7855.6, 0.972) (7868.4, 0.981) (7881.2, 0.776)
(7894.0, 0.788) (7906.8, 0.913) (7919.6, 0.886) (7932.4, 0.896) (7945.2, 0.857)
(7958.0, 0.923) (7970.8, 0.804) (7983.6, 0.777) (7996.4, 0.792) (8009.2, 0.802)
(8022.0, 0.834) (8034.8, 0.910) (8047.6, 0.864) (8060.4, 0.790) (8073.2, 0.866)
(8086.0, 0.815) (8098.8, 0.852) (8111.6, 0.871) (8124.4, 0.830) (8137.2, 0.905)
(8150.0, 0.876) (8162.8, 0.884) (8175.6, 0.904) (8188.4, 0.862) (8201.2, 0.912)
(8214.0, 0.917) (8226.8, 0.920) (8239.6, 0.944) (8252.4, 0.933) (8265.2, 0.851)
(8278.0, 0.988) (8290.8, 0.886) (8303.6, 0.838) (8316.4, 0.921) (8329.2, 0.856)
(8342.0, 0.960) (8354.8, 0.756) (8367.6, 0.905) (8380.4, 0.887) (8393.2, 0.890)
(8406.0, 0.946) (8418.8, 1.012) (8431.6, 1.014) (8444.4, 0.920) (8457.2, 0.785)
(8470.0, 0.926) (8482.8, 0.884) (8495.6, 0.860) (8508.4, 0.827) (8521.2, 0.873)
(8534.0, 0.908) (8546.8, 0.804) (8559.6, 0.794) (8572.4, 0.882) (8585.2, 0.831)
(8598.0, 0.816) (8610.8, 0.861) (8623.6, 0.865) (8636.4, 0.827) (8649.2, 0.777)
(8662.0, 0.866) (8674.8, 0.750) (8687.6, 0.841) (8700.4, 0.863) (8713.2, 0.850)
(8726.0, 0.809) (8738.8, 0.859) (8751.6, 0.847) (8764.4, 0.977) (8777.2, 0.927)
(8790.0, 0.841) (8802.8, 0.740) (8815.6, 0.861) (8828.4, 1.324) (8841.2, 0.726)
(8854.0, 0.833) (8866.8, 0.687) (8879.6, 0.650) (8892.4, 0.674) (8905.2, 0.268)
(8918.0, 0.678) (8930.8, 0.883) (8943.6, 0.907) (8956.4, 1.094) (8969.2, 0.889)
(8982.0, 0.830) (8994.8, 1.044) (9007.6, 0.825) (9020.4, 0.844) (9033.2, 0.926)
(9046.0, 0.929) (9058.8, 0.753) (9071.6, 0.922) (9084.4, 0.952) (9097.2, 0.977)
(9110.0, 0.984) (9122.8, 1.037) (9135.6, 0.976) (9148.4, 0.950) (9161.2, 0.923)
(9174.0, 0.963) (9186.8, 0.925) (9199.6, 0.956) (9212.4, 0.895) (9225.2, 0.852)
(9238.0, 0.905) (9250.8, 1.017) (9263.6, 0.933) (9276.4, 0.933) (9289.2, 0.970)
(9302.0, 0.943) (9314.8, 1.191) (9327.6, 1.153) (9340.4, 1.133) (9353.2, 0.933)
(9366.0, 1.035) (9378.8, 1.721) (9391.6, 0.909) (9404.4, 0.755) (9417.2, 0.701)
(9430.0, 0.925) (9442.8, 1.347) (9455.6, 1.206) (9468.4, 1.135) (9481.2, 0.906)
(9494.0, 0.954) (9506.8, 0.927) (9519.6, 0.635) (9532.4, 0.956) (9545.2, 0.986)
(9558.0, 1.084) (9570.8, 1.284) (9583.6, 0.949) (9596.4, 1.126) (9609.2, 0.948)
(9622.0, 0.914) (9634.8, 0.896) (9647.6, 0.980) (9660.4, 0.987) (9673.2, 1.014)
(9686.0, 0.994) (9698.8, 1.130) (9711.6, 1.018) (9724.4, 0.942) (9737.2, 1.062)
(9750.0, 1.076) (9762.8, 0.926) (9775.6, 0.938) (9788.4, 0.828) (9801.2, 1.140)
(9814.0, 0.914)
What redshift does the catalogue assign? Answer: 0.72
